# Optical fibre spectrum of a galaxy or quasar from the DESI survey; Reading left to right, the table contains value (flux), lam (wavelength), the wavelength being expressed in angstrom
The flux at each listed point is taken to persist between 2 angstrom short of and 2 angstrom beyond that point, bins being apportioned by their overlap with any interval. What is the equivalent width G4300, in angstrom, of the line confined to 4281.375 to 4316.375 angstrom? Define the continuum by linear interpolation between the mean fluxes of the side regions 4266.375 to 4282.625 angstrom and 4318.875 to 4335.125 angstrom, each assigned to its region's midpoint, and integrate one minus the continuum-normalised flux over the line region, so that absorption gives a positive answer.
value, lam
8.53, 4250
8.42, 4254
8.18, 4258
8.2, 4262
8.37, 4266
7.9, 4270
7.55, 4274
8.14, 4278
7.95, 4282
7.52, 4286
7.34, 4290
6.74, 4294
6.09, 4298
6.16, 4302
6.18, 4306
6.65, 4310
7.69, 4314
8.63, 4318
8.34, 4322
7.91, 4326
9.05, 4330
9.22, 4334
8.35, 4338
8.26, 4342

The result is 5.7 angstrom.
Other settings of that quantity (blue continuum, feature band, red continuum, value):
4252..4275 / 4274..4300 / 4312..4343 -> 2.9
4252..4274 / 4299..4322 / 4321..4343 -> 3.5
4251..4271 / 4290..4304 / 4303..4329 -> 2.4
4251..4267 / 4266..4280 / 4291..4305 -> -0.6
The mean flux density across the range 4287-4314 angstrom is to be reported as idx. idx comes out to 6.65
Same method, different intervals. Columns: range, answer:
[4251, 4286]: 8.07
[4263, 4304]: 7.4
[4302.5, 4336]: 7.88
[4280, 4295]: 7.43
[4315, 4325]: 8.35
